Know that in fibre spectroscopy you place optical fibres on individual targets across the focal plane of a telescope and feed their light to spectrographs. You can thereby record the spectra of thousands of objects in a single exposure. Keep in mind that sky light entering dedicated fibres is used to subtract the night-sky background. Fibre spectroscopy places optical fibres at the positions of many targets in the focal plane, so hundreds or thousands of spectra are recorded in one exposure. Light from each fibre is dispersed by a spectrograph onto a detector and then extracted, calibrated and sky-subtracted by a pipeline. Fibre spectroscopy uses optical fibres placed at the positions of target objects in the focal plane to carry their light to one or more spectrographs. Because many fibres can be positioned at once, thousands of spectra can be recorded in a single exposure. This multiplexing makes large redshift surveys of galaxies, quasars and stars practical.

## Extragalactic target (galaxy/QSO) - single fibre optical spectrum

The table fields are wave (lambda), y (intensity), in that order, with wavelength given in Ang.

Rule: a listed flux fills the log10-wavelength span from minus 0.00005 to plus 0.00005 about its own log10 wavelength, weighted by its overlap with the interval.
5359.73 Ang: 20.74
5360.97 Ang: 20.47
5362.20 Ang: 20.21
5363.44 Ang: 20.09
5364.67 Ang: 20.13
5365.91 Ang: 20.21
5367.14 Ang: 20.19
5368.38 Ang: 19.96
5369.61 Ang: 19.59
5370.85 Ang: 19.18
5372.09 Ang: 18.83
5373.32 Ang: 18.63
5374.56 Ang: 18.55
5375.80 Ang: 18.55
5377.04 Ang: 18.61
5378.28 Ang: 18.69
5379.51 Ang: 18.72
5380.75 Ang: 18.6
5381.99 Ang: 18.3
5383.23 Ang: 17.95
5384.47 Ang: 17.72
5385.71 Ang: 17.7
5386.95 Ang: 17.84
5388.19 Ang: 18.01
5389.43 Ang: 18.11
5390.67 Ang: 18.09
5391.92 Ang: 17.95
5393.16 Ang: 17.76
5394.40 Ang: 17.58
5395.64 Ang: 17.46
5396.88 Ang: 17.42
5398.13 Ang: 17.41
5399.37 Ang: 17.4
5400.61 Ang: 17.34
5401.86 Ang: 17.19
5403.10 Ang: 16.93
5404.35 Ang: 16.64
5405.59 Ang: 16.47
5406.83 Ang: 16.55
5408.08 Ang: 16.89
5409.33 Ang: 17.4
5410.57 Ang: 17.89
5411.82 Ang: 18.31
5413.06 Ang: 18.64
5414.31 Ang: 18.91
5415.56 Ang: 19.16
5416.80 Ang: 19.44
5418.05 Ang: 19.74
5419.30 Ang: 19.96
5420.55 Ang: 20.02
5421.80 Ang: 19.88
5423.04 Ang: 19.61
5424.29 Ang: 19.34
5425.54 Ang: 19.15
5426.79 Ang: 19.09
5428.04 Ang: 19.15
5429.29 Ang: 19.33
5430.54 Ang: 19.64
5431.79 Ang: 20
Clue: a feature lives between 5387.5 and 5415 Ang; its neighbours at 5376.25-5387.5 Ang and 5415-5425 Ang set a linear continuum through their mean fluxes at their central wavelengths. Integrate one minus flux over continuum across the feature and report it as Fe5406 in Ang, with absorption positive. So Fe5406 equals 2.0 Ang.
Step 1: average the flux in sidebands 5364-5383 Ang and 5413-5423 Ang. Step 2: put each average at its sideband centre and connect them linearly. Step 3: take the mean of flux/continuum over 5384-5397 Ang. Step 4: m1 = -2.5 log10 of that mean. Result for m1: 0.09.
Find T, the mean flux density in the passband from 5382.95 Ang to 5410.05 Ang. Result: 17.4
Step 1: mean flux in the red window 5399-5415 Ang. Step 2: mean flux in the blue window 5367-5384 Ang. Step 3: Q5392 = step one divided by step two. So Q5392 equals 0.9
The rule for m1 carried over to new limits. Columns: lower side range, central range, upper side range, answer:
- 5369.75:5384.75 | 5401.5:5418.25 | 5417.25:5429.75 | 0.08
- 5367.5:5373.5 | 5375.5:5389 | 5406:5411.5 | 0.03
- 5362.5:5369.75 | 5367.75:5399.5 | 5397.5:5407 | 0.02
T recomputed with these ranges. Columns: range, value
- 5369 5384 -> 18.7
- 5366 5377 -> 19.2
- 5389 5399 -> 17.7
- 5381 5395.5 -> 17.9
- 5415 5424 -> 19.7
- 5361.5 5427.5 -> 18.5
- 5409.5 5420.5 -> 19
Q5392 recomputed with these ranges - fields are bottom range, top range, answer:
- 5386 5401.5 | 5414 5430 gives 1.10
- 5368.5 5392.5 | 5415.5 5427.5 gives 1.06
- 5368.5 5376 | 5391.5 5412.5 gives 0.91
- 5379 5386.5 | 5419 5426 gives 1.08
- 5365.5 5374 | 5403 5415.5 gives 0.90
